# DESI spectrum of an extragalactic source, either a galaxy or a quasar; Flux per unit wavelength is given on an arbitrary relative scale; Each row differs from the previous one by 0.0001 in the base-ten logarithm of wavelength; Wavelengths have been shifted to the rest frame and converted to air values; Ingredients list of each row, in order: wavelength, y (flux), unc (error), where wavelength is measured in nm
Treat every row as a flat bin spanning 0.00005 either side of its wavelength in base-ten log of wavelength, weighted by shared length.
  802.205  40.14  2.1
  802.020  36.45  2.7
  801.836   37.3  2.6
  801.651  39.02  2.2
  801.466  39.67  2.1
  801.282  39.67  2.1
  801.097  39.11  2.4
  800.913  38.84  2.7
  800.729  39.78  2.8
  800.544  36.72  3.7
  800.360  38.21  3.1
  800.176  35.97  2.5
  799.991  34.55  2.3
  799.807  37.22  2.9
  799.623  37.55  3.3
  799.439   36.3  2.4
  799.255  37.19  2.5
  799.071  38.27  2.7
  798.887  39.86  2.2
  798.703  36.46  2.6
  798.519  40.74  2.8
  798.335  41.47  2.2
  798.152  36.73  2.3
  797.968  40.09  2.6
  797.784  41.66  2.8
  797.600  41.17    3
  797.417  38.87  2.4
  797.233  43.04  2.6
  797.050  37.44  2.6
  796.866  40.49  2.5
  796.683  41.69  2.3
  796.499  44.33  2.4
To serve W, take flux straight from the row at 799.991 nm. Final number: 34.55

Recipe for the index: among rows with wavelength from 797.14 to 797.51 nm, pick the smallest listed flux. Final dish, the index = 38.87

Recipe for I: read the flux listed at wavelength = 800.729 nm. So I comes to 39.78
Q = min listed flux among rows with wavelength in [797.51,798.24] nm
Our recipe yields 36.73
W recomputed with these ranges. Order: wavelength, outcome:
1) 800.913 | 38.84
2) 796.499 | 44.33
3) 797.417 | 38.87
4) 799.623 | 37.55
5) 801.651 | 39.02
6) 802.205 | 40.14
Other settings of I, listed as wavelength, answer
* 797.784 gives 41.66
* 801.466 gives 39.67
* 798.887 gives 39.86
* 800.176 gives 35.97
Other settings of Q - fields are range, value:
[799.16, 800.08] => 34.55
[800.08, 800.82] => 35.97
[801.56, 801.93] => 37.3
